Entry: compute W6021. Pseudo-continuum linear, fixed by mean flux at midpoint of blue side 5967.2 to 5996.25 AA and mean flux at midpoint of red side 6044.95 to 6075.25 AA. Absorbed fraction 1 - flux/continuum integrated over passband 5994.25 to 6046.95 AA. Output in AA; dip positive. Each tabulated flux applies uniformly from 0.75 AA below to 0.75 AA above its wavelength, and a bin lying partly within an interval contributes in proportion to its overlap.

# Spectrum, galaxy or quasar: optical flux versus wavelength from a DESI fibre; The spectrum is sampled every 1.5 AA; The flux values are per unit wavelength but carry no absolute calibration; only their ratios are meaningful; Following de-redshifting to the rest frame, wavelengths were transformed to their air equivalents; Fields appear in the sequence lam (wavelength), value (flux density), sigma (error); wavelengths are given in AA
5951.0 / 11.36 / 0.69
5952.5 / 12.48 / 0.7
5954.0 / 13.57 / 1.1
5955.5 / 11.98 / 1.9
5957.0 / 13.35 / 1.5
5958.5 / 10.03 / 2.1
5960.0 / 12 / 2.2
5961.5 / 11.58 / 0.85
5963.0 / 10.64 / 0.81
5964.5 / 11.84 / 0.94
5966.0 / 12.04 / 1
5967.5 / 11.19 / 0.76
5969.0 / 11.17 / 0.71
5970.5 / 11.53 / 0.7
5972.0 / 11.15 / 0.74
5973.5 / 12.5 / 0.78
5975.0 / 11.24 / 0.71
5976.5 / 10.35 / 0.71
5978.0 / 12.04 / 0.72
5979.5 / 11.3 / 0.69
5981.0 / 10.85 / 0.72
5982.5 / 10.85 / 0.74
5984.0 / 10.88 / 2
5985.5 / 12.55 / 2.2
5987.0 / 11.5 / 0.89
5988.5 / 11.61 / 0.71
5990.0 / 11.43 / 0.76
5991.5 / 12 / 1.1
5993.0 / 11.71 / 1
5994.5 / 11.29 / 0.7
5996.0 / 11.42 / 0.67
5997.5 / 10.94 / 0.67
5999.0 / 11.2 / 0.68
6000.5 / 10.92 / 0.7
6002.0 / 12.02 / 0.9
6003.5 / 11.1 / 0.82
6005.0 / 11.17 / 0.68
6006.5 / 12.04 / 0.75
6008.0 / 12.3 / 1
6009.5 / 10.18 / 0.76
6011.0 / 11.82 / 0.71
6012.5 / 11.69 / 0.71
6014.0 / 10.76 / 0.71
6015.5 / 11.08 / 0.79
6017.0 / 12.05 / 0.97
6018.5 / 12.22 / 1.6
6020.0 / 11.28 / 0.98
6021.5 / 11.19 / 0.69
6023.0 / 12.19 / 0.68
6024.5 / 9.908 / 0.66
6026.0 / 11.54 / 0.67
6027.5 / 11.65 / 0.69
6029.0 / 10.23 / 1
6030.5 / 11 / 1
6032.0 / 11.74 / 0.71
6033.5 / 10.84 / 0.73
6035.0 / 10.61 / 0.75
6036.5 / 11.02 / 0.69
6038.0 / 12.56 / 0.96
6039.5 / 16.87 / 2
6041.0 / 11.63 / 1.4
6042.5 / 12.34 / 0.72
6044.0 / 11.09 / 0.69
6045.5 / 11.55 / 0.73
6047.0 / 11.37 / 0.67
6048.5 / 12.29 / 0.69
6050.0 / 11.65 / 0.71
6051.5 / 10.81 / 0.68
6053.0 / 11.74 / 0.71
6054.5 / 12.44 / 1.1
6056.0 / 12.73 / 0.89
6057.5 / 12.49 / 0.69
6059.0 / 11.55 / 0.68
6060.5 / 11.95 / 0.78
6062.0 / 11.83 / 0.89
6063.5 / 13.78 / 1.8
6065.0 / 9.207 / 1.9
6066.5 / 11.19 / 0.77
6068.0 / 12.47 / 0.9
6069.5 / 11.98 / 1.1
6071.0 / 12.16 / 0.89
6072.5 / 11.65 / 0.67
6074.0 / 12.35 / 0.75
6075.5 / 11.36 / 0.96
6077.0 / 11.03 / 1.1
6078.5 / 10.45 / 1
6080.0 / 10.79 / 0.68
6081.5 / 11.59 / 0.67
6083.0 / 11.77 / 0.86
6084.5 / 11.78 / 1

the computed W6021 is 0.5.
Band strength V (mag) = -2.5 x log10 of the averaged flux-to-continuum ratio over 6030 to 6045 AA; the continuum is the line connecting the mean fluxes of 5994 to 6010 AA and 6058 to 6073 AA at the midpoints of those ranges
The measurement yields -0.035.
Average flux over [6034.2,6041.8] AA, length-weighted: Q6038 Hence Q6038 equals 12.5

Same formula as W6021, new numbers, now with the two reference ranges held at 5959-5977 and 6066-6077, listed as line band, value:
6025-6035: 0.5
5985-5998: -0.1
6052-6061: -0.3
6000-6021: 0.2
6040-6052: 0.0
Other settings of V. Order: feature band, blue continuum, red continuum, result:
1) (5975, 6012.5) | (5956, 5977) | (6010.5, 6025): 0.01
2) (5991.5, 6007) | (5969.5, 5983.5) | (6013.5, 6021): 0.00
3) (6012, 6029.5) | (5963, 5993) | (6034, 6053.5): 0.04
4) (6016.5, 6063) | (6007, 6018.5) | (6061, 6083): -0.02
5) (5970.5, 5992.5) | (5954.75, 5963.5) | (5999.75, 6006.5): 0.00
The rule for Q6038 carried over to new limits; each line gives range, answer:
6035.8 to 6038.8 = 11.9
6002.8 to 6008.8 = 11.6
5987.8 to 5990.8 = 11.5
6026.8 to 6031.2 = 11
